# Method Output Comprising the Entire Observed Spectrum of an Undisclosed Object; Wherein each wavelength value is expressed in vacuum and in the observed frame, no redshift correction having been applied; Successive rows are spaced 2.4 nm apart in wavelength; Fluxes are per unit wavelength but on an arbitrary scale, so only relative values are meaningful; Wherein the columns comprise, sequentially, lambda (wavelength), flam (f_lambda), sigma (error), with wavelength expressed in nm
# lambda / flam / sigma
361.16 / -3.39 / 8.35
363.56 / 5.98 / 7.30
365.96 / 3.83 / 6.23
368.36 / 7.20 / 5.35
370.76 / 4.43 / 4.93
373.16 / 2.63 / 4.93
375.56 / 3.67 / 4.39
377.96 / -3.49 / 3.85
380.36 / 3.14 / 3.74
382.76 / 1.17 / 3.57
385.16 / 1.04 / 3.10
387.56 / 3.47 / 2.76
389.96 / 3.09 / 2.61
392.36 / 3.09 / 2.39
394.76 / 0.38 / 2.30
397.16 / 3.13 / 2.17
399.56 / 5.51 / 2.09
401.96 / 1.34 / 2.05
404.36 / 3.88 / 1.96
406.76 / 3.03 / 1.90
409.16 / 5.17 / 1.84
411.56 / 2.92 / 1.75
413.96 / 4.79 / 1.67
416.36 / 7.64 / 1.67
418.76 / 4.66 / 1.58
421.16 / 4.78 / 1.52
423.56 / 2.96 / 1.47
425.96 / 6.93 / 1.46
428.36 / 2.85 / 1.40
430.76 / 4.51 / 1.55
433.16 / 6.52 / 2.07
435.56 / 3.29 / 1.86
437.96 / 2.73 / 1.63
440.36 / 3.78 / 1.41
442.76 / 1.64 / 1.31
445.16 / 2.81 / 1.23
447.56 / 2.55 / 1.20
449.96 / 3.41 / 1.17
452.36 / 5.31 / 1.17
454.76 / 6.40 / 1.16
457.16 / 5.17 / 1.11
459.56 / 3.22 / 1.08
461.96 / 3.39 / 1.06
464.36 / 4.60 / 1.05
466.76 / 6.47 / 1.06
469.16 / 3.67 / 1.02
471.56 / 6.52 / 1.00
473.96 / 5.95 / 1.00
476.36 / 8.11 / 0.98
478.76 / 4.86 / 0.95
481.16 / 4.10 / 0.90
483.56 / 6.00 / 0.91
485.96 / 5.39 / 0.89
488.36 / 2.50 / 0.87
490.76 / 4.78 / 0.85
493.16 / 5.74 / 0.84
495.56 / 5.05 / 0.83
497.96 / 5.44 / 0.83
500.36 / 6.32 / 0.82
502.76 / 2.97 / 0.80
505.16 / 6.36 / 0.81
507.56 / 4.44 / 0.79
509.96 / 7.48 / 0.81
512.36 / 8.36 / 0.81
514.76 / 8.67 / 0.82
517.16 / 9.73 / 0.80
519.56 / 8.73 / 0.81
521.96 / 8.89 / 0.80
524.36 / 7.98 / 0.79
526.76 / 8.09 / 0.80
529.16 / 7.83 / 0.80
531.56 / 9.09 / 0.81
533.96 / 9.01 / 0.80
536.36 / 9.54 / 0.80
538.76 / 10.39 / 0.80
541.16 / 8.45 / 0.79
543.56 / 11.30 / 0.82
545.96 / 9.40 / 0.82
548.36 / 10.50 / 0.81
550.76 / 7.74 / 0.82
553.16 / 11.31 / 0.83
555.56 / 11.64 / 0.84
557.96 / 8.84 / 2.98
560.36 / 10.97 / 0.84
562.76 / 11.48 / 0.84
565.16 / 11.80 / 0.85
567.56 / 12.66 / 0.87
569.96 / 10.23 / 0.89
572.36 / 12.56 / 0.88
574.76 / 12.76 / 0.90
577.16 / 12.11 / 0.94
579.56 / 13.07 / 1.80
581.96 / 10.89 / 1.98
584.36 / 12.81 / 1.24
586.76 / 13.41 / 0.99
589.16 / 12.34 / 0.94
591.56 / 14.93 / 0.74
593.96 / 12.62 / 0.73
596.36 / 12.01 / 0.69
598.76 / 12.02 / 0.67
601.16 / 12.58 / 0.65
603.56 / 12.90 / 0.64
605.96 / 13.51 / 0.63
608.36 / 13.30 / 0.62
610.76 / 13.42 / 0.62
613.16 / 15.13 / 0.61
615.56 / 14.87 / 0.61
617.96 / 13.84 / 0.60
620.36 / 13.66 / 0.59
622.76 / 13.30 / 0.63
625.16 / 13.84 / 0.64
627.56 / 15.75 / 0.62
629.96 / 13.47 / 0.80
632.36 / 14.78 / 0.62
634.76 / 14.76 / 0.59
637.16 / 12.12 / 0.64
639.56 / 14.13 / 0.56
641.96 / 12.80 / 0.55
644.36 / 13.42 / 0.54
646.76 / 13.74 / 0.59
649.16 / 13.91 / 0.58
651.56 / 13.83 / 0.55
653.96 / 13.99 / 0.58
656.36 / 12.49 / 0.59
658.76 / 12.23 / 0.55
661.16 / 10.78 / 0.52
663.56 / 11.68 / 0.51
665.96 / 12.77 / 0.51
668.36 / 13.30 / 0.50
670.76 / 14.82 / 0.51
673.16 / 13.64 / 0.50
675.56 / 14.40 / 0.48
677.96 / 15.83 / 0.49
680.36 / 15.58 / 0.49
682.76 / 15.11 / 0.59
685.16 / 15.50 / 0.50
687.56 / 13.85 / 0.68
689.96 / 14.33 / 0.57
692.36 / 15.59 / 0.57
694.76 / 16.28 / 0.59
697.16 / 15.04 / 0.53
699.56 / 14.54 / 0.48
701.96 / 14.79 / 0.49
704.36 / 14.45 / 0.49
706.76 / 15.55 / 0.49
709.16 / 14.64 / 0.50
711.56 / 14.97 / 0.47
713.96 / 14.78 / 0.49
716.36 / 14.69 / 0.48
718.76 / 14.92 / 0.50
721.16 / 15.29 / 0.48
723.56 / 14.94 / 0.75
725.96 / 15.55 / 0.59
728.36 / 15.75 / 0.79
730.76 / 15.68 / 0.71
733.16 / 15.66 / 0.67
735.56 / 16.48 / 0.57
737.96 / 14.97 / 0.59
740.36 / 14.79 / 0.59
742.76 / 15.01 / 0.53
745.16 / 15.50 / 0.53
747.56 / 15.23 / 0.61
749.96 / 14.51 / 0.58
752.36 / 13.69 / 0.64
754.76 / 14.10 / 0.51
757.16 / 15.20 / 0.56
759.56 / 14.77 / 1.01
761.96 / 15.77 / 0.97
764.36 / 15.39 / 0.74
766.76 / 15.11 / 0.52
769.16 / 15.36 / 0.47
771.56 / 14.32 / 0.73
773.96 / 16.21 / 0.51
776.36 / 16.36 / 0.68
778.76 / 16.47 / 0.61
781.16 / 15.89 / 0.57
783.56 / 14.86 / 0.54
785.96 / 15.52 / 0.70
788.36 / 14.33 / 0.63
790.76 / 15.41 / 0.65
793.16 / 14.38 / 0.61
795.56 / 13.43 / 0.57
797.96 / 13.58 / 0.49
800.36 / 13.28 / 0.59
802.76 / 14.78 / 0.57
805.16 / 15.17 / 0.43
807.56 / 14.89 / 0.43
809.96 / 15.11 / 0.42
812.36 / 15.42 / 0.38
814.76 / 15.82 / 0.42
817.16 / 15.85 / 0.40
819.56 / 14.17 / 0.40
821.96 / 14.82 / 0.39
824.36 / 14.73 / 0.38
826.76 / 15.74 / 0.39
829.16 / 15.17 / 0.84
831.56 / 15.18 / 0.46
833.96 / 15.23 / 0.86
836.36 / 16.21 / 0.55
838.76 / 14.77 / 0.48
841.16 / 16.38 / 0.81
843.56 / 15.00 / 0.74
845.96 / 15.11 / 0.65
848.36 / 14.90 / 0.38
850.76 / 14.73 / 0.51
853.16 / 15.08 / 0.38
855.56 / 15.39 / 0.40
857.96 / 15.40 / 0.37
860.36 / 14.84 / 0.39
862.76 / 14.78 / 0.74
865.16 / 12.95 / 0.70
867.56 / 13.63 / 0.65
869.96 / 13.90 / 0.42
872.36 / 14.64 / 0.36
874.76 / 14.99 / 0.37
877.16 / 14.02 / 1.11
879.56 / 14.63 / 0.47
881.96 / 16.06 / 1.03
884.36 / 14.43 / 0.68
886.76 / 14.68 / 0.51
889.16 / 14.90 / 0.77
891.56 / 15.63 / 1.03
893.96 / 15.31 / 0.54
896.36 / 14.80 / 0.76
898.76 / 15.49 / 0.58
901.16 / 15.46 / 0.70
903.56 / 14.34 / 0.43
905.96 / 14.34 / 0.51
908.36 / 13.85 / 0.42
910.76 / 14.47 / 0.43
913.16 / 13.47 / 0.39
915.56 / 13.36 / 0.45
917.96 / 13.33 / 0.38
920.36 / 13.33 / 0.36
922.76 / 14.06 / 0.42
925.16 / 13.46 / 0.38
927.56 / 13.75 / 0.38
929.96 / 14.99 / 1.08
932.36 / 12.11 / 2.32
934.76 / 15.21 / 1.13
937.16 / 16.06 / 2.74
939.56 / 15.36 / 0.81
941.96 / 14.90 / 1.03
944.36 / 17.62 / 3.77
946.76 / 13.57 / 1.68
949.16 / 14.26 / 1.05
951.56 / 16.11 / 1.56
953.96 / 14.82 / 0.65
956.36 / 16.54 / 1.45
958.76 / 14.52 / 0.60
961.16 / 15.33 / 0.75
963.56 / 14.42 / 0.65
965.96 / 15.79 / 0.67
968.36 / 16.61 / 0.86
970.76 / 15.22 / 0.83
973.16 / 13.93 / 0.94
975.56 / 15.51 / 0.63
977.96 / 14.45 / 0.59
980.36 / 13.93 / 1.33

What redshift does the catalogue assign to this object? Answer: 0.28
